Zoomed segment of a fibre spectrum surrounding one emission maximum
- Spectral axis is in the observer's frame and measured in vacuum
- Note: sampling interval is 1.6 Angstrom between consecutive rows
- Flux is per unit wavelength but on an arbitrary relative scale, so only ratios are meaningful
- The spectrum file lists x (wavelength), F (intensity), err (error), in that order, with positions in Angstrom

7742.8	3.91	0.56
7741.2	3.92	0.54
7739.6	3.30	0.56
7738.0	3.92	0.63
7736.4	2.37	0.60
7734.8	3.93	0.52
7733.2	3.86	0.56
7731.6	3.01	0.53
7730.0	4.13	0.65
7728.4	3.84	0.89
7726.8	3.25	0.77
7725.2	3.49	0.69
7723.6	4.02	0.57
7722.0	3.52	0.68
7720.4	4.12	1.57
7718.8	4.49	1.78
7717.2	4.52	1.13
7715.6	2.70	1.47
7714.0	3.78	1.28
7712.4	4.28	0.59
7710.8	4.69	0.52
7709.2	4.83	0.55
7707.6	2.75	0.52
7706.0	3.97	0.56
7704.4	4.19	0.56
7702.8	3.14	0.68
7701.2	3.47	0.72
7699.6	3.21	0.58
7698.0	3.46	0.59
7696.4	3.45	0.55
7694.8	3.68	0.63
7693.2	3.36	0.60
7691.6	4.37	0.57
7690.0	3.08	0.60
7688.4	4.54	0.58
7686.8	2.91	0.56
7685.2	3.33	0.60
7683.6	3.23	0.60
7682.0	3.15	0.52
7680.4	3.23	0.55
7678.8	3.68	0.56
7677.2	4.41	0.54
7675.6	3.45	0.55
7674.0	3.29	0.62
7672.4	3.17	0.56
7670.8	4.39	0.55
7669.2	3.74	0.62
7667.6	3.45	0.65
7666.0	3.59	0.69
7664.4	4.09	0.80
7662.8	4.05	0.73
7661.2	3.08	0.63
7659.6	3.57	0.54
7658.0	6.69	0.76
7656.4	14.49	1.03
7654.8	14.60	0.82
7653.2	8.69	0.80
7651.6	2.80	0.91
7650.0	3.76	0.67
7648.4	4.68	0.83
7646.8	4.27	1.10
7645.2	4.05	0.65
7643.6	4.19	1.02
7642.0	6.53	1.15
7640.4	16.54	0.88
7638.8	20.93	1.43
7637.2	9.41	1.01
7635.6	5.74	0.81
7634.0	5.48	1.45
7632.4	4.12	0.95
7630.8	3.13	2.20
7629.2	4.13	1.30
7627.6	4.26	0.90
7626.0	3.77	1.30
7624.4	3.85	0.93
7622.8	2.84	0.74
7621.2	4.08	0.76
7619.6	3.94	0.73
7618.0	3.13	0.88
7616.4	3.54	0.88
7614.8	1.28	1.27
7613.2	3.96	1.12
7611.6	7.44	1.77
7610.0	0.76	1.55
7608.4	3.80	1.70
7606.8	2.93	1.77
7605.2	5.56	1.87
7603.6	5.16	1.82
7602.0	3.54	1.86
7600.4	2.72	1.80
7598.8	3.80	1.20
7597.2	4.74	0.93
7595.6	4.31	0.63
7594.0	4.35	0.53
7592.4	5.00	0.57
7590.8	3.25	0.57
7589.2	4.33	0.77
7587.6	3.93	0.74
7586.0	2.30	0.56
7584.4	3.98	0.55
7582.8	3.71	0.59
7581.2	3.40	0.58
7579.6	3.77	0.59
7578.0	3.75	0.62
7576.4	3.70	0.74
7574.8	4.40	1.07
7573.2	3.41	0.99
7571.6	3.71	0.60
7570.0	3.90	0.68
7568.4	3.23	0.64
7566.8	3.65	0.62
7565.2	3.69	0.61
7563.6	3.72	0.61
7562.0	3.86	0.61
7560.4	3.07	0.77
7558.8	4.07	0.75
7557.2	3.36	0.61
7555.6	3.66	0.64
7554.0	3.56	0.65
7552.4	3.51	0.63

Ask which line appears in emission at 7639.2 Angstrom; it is [S II] 6716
